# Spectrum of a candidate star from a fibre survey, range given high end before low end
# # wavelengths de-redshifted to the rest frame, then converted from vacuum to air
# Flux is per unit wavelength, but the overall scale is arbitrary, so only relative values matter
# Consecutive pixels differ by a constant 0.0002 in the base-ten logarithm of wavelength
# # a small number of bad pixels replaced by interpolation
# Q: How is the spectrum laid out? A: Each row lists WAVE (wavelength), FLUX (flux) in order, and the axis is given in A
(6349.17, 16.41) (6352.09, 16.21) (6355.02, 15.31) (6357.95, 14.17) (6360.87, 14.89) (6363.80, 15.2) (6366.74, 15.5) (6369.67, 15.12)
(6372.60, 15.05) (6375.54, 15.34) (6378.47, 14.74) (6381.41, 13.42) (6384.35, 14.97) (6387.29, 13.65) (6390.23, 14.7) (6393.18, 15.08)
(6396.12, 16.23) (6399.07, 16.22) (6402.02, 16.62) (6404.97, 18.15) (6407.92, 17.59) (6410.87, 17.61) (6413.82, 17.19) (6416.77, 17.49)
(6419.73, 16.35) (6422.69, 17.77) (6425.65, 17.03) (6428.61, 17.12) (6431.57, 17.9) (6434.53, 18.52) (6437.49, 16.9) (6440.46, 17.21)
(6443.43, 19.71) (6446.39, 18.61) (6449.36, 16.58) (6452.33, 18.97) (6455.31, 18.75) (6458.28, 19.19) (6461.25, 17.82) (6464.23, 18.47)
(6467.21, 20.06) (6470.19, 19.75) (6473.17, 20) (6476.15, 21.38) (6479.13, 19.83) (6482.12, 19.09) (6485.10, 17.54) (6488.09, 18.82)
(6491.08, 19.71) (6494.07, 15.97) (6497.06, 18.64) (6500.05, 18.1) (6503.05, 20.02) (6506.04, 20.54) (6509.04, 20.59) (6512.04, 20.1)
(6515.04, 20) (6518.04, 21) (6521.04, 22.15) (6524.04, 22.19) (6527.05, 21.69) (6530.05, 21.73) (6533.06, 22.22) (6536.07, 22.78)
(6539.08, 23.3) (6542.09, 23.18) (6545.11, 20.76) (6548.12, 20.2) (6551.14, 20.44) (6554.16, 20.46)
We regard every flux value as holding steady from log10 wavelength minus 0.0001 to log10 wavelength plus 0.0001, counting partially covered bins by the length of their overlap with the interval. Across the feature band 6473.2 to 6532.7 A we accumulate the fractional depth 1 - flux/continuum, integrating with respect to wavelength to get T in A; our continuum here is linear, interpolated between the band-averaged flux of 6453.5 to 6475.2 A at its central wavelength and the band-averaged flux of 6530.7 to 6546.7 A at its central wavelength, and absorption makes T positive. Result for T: 2.5 A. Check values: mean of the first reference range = 19.2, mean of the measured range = 20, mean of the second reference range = 22.4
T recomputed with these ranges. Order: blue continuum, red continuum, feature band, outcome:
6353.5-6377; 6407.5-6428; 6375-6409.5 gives 1.4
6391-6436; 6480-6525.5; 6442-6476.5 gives -1.2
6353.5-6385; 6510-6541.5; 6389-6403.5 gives 0.3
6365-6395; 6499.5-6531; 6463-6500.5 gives 0.4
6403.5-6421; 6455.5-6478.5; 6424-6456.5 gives 1.0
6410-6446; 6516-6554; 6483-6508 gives 1.9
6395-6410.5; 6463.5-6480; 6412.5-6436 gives 0.7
